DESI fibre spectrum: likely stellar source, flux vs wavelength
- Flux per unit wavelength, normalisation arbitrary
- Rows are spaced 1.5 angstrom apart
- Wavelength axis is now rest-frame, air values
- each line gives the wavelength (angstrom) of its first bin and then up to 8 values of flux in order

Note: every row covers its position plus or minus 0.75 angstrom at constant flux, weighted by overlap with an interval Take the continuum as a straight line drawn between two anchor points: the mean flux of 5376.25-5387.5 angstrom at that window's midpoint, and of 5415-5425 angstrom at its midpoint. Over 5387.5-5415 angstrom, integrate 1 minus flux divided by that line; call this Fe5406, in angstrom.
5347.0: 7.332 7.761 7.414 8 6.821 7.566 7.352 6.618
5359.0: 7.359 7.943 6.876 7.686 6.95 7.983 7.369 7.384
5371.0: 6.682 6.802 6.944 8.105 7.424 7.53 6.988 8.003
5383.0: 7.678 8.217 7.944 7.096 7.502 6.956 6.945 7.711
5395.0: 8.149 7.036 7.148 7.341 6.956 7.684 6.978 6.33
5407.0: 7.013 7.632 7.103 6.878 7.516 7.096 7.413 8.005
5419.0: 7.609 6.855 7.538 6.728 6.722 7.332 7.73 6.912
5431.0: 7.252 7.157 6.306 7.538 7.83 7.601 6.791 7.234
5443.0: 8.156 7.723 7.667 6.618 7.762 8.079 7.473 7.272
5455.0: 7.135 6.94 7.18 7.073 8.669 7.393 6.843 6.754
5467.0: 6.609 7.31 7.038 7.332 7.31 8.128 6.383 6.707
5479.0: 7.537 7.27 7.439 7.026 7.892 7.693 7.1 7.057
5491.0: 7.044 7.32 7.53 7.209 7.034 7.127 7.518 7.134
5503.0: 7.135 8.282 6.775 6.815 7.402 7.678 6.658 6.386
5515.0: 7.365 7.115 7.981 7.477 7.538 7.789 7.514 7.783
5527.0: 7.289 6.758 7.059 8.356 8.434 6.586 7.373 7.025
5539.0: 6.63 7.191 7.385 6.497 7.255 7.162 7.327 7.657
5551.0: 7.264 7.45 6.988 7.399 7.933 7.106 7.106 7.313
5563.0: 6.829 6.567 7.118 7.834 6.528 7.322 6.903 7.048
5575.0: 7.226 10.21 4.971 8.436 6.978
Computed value 0.9 angstrom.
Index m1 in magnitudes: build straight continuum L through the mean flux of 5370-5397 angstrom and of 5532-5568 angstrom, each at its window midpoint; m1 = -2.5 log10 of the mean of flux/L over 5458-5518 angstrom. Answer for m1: 0.01 mag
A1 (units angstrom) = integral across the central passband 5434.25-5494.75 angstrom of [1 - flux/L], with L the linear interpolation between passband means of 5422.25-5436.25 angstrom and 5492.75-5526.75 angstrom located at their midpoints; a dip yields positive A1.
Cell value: -1.1 angstrom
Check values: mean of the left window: 7.09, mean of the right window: 7.33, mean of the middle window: 7.33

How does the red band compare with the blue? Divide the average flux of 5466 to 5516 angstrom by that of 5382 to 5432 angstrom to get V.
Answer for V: 0.99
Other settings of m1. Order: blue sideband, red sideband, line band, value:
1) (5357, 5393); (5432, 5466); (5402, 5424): 0.022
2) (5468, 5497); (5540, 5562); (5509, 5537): -0.018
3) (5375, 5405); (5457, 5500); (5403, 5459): 0.013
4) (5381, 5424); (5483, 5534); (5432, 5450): -0.004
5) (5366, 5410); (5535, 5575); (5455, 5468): 0.013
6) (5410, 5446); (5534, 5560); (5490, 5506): -0.010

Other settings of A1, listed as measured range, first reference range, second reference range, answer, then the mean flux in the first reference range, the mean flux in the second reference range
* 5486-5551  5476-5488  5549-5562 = 0.3 angstrom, 7.29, 7.35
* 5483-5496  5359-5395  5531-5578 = 0.0 angstrom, 7.44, 7.28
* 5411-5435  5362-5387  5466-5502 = 0.5 angstrom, 7.46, 7.24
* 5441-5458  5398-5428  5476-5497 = -0.5 angstrom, 7.21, 7.25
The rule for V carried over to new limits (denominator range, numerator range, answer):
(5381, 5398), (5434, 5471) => 0.97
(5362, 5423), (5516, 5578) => 1.00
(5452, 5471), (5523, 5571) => 1.01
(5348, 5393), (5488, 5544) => 0.98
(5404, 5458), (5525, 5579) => 1.00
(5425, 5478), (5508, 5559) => 1.00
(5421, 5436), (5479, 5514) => 1.02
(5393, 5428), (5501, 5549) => 1.00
